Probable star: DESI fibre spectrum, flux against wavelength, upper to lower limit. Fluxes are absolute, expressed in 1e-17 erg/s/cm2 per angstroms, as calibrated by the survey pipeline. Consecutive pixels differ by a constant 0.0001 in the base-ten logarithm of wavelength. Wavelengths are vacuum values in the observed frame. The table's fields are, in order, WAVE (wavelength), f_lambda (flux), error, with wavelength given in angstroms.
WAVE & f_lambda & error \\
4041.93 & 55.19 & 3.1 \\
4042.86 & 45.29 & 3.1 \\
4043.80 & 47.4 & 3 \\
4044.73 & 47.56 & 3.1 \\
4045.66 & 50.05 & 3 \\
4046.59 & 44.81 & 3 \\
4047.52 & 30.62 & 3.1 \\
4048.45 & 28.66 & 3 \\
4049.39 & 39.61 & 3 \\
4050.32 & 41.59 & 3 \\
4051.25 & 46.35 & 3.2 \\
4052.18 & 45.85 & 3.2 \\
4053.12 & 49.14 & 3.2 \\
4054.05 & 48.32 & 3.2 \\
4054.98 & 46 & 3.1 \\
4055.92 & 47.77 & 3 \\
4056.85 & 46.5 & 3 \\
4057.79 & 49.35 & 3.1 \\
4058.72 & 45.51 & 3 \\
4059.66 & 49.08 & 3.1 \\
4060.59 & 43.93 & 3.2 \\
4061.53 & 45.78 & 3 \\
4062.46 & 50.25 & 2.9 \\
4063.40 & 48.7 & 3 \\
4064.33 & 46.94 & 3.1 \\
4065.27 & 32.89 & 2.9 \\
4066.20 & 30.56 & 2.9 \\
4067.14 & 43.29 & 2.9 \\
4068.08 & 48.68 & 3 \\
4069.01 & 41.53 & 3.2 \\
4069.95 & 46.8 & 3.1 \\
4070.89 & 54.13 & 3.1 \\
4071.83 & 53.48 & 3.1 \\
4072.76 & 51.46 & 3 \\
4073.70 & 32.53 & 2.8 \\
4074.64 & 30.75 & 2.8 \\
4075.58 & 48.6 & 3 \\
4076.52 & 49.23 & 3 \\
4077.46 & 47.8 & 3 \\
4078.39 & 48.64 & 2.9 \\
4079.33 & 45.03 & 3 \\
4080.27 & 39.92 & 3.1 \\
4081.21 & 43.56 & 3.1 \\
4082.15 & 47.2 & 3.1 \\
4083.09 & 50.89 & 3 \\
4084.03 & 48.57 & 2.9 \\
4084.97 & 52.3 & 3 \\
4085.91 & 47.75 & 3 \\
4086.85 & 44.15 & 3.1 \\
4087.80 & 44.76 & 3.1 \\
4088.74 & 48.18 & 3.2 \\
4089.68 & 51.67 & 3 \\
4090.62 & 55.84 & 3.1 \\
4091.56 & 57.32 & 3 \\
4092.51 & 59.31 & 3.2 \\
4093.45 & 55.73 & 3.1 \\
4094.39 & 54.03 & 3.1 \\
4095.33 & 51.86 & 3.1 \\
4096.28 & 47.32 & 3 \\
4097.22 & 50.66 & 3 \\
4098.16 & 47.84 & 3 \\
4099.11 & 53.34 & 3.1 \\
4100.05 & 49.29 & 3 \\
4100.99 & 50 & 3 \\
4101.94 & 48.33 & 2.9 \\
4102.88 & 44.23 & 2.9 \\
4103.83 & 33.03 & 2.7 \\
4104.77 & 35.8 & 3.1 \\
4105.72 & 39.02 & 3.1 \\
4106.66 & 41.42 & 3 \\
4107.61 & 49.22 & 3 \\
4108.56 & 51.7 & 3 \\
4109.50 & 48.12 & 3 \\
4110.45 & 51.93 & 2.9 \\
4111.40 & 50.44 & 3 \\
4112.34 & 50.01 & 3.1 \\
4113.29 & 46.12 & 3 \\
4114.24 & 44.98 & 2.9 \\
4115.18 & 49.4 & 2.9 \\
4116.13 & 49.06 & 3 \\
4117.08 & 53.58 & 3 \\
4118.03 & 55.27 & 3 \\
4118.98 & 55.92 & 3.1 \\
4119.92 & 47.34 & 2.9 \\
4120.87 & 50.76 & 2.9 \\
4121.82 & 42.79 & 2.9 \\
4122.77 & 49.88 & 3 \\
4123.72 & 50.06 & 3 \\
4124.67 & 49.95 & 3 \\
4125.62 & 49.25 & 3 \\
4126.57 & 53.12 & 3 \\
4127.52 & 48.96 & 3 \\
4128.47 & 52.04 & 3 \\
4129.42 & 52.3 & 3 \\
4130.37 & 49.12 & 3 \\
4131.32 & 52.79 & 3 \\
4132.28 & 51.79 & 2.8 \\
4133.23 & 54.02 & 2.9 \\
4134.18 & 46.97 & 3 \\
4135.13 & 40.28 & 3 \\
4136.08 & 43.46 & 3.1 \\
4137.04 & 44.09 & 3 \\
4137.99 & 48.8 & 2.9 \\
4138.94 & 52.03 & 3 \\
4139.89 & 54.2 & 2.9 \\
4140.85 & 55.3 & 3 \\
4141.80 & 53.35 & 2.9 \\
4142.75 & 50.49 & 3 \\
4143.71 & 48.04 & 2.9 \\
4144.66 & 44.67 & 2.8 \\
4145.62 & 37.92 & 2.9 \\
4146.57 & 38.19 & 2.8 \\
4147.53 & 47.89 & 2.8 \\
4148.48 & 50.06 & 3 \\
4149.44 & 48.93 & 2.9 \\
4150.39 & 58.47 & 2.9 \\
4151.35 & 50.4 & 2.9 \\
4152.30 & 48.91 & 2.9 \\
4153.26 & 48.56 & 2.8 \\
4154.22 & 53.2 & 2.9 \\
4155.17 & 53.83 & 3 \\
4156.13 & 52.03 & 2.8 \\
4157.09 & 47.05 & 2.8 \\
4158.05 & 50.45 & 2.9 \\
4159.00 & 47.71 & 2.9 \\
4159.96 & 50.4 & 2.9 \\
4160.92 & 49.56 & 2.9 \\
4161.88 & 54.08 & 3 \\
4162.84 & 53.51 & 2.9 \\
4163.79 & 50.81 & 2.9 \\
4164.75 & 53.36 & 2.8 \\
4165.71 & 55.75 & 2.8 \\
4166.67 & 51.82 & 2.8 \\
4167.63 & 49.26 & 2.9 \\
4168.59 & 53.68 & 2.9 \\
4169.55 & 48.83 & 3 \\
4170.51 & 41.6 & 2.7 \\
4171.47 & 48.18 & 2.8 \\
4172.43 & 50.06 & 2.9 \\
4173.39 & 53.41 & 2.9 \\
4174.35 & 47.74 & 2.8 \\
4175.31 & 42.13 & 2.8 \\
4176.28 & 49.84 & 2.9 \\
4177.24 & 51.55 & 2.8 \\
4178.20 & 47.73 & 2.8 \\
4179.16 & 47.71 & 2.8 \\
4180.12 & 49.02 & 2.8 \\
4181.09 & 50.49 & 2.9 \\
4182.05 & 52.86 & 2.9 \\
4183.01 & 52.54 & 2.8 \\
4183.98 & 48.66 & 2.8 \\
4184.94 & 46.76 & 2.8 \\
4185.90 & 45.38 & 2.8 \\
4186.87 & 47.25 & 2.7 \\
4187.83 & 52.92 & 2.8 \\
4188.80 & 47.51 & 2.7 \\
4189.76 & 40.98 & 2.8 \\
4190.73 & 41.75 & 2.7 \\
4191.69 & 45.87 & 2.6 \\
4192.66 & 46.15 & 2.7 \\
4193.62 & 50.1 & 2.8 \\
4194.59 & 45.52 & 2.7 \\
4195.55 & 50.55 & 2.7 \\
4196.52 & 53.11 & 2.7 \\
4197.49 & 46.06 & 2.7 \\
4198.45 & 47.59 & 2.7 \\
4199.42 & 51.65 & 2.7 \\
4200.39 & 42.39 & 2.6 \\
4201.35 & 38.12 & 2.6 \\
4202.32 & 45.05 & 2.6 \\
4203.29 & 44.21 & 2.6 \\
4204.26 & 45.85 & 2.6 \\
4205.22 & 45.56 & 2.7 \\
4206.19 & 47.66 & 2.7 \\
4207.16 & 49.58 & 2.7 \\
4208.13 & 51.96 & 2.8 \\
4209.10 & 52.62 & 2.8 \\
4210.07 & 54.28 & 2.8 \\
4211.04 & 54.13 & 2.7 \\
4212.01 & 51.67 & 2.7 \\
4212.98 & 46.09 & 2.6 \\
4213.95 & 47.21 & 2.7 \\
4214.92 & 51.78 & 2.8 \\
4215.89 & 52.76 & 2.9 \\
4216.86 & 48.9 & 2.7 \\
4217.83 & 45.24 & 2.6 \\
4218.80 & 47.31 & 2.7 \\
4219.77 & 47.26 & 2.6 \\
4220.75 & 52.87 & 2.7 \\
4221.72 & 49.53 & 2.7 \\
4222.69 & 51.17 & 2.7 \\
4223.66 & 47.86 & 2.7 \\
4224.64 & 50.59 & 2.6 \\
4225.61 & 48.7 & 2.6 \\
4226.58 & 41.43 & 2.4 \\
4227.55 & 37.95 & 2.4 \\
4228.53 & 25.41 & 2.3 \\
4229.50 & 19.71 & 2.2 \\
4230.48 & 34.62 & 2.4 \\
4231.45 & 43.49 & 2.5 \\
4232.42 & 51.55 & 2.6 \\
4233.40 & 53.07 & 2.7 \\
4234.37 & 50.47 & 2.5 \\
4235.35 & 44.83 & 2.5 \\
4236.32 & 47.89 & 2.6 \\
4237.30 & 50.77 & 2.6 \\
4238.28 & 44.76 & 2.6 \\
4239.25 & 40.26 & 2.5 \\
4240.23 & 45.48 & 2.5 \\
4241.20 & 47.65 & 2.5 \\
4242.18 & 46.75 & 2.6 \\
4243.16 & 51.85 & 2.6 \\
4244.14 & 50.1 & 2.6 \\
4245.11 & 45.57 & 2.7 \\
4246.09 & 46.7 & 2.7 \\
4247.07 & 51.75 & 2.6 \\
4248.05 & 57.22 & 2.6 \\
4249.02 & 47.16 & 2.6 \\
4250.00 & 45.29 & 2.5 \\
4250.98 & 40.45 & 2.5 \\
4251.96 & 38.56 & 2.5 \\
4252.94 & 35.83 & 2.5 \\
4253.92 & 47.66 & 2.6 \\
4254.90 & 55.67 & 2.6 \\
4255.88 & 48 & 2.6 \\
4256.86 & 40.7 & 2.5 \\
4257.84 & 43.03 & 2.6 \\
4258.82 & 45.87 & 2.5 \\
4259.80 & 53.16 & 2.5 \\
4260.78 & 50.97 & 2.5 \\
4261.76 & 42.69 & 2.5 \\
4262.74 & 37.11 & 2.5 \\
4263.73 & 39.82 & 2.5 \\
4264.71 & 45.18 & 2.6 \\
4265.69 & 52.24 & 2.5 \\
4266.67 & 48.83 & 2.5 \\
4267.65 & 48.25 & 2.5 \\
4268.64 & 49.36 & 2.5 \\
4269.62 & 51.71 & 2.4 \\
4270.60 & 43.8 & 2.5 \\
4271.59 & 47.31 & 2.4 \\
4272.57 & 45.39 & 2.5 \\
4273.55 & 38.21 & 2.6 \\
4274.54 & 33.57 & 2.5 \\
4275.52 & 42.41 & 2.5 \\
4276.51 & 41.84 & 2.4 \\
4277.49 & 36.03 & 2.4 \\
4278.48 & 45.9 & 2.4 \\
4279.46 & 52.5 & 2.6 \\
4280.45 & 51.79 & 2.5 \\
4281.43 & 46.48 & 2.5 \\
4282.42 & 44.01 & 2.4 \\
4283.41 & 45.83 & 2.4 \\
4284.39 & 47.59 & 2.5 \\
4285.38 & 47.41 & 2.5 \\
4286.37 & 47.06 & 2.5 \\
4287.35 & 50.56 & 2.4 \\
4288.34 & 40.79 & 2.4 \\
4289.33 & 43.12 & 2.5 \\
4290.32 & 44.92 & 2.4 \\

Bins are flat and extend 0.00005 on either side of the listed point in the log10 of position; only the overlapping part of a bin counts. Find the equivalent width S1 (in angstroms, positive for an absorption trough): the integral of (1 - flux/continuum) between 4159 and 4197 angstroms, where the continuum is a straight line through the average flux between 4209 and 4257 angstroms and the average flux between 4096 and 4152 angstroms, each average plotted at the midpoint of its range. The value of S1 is -1.3 angstroms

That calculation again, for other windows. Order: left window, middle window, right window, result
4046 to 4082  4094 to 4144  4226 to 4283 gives -4.9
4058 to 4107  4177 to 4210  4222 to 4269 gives -1.4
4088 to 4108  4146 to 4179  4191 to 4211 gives -1.2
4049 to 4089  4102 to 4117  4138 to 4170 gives 0.6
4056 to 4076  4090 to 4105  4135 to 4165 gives -1.1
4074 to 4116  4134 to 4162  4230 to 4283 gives -1.0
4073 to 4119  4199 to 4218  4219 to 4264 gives -1.0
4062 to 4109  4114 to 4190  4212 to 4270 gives -4.8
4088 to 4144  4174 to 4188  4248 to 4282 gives -0.3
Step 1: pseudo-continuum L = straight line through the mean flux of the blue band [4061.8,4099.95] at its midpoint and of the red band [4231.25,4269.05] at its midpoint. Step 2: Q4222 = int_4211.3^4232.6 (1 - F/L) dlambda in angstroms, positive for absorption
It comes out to 0.8 angstroms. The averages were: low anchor 47.6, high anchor 46.8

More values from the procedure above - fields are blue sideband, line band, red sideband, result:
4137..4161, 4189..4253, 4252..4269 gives 0.88 angstroms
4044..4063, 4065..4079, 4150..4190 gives 0.46 angstroms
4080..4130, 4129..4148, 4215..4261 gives 0.00 angstroms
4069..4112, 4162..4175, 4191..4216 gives -0.67 angstroms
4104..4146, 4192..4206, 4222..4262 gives 0.02 angstroms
